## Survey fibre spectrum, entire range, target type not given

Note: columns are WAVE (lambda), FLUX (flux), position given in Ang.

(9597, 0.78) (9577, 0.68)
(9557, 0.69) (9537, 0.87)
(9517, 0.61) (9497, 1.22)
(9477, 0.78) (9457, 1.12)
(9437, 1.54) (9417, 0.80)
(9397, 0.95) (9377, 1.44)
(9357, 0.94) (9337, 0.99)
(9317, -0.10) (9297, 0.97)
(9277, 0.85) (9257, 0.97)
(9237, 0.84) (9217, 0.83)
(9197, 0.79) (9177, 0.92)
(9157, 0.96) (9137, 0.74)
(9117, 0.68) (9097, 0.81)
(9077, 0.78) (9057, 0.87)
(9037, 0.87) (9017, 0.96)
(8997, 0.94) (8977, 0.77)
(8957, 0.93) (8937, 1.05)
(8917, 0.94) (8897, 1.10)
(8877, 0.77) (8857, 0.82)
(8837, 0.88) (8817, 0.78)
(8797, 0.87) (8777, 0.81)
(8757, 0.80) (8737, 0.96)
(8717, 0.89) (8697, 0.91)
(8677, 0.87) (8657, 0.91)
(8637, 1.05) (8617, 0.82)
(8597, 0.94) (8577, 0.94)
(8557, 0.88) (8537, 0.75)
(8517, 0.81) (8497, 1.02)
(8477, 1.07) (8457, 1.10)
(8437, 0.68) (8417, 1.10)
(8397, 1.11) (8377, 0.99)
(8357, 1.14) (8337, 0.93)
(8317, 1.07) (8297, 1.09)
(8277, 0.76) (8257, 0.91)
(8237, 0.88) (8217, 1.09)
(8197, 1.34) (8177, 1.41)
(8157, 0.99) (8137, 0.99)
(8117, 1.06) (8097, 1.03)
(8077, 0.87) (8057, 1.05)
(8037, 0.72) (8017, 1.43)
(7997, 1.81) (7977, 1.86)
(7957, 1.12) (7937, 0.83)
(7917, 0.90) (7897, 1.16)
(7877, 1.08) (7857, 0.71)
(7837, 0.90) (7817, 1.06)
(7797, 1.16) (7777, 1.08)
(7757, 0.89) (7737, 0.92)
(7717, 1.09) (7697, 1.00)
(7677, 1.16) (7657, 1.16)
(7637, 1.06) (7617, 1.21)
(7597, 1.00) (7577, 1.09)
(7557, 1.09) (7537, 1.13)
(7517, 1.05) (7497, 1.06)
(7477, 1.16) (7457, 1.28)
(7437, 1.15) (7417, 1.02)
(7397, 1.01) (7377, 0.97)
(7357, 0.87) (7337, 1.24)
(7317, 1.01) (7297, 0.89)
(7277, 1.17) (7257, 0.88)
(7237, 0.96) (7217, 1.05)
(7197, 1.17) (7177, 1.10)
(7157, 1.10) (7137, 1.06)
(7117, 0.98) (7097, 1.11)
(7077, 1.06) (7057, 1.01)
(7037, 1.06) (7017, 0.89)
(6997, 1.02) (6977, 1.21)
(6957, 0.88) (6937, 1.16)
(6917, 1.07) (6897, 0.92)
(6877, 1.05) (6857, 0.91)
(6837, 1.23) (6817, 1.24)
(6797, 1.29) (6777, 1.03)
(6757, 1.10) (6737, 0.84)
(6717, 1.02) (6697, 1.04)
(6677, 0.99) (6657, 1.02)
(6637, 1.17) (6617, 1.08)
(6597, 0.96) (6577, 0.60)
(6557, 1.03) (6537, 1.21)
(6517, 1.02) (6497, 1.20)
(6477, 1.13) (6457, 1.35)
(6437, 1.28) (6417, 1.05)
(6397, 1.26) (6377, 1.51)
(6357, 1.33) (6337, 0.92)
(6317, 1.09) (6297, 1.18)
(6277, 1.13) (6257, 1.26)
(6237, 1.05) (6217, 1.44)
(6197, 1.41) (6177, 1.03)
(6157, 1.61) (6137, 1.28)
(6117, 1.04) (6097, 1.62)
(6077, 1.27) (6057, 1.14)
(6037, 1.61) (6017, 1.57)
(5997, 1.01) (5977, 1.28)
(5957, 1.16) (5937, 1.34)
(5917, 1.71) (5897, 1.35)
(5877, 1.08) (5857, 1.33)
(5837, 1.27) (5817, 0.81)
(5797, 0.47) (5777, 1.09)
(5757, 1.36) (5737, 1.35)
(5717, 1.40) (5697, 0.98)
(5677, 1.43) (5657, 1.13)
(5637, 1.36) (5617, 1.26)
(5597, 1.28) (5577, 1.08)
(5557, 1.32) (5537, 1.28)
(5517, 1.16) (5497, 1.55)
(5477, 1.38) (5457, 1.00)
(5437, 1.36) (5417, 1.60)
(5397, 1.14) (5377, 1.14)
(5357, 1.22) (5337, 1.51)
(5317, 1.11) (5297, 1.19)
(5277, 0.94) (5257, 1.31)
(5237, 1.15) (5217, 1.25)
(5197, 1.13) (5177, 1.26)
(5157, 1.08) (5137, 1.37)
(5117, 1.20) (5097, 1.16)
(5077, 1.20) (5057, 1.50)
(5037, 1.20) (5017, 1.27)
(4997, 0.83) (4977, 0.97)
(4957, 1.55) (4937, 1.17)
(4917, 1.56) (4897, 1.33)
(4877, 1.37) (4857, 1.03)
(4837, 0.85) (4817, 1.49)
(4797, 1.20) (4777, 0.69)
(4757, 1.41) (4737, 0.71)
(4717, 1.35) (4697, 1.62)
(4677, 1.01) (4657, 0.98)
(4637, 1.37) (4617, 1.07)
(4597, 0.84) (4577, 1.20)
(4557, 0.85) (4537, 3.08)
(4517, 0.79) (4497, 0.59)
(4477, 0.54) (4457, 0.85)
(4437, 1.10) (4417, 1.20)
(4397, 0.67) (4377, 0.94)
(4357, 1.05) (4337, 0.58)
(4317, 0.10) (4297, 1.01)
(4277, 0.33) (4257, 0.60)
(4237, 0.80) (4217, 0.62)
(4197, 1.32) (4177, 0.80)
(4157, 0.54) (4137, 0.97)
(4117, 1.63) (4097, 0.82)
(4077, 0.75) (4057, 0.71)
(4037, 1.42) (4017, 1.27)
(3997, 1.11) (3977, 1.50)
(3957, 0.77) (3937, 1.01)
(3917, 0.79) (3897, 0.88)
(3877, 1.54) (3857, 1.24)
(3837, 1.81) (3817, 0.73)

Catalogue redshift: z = 0.22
